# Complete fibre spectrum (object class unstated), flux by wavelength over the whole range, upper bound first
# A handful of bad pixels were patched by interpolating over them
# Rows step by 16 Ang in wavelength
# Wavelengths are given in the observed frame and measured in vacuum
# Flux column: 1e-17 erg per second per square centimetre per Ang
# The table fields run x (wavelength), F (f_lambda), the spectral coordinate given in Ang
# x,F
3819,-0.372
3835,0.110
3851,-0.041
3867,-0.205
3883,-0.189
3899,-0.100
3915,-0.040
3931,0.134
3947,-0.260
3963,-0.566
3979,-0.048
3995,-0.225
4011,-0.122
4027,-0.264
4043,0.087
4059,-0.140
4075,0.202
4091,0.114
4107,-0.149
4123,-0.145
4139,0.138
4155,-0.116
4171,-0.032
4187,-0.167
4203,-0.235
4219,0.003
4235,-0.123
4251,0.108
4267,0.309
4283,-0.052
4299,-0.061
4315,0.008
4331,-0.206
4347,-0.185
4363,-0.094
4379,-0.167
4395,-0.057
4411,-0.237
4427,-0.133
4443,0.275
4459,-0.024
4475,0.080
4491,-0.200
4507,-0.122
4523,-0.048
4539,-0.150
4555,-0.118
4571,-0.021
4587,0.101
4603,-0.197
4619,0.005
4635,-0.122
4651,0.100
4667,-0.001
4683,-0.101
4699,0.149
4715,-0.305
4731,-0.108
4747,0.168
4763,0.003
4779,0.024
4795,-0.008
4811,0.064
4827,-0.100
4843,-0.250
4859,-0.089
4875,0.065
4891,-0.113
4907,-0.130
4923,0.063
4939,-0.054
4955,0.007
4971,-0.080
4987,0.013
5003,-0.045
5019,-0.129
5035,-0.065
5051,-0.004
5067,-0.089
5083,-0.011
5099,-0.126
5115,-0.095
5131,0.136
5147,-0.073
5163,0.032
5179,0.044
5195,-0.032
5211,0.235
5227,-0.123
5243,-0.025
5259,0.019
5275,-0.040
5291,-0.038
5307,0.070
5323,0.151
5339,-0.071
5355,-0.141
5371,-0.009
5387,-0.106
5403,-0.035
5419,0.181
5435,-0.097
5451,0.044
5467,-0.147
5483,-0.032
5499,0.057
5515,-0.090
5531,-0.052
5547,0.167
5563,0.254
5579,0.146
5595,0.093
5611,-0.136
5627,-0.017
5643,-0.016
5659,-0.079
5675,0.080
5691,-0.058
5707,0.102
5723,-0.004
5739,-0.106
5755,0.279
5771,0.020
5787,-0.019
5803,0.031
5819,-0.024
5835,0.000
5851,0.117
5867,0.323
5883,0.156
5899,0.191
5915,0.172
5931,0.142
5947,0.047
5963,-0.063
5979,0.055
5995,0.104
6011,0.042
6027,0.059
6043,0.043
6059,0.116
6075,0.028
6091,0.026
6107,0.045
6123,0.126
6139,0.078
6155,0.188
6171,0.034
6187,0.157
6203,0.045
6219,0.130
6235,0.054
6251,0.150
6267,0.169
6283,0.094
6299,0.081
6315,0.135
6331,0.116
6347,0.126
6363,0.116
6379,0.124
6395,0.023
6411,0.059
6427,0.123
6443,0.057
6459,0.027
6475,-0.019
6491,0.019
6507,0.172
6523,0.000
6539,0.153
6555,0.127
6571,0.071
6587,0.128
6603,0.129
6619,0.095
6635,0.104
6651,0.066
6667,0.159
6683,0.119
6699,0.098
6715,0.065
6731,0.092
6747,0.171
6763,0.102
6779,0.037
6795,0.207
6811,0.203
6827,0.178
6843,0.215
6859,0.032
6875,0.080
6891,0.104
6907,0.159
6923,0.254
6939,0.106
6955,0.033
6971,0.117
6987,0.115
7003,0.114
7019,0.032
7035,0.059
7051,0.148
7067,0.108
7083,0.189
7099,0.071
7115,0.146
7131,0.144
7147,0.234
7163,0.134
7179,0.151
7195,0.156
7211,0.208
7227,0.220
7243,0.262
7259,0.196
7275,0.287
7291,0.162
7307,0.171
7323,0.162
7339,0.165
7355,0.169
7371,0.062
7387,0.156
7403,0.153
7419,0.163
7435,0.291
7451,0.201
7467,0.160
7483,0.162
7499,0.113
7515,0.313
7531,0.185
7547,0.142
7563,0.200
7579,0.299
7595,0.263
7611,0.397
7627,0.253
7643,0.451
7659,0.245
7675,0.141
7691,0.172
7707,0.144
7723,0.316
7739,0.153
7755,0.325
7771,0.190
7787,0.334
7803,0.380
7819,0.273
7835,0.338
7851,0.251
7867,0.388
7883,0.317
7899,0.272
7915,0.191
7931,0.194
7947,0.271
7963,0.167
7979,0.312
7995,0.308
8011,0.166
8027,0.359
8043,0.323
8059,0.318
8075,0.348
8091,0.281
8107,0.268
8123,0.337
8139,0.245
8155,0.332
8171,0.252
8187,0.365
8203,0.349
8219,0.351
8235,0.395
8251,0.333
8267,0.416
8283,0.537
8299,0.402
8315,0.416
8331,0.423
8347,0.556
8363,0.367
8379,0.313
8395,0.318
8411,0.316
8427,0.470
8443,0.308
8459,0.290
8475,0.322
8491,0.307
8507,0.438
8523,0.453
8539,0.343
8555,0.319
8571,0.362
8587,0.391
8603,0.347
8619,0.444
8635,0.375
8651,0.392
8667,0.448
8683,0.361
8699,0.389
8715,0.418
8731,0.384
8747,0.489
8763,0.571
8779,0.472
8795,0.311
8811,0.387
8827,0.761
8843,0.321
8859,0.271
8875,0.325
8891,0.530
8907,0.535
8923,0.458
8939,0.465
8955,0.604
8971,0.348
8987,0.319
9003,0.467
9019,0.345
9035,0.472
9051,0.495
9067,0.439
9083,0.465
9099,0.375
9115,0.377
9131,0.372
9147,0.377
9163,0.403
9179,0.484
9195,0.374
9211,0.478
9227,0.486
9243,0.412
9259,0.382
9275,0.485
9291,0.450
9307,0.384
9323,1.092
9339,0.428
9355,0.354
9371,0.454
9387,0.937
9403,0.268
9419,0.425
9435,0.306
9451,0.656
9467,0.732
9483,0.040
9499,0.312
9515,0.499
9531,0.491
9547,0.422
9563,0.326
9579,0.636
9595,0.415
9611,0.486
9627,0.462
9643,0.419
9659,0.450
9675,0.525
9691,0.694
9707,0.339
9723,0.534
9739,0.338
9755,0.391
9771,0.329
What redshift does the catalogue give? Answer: 0.95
